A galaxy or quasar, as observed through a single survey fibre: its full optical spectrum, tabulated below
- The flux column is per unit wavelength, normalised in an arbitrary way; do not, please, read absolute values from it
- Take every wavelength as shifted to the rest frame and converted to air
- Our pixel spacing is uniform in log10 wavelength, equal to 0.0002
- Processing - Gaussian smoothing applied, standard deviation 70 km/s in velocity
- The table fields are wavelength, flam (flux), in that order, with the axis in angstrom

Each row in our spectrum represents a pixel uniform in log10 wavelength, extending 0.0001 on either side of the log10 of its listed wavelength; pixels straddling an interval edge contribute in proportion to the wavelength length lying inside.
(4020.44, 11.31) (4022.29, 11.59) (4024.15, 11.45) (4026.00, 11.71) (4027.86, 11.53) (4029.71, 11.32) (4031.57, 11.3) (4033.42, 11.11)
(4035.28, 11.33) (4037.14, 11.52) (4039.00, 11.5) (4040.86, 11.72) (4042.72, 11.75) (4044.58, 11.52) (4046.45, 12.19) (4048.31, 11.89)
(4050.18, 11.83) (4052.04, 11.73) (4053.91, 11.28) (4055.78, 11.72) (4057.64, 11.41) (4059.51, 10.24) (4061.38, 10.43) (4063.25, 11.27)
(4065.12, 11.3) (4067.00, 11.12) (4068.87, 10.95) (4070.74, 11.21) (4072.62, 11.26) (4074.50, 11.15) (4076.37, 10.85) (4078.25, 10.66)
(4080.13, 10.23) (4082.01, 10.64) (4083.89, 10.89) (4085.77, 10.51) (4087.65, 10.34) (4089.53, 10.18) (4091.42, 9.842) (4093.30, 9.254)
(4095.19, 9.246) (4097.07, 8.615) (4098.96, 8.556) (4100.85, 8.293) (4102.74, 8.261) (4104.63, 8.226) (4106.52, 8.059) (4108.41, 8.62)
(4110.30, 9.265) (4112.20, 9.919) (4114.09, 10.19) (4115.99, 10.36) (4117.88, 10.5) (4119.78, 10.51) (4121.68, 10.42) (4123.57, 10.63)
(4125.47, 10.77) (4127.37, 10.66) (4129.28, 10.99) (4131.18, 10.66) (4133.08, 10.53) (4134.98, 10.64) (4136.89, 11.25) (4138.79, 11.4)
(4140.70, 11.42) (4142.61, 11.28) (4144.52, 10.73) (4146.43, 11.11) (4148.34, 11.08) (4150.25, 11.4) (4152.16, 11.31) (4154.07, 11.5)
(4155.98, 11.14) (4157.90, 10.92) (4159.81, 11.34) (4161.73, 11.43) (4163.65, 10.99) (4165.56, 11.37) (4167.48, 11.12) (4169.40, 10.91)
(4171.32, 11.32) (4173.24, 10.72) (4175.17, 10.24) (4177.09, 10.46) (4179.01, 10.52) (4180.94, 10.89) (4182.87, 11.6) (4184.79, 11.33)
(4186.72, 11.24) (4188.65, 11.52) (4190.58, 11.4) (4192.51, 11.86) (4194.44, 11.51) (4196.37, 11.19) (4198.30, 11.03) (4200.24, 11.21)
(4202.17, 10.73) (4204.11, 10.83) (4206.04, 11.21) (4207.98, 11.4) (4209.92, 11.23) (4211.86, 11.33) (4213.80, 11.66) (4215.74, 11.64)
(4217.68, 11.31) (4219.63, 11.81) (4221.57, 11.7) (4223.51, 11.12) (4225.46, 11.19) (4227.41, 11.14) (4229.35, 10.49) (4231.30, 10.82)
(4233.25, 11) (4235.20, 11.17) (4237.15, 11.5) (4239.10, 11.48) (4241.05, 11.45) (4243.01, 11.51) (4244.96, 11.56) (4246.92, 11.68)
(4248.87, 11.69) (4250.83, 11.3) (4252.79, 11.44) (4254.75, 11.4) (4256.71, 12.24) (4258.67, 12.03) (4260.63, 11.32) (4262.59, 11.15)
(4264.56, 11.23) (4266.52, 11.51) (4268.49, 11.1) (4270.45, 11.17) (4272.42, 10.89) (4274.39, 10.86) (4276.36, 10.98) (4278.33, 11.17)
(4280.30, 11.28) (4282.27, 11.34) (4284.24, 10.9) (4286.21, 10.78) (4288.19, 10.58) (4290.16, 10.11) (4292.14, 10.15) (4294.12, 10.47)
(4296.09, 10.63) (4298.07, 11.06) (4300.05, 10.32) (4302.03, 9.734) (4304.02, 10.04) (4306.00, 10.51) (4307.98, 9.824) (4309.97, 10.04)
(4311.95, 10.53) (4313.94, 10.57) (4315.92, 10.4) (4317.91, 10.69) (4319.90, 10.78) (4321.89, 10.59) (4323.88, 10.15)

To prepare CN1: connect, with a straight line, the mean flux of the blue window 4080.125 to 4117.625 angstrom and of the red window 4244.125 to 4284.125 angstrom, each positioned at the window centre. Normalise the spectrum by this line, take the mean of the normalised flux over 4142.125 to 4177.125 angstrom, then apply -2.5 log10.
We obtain -0.09 mag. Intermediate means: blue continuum 9.47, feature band 11.1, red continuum 11.4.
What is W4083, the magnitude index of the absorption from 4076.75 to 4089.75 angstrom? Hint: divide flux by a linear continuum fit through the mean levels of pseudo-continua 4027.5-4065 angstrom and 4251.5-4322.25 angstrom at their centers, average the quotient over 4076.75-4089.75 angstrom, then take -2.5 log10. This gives 0.080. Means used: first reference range 11.4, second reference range 10.8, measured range 10.5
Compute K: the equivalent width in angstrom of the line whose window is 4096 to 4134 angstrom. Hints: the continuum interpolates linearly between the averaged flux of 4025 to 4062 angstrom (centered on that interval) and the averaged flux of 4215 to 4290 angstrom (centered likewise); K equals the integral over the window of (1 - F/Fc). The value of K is 5.6 angstrom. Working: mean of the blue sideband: 11.5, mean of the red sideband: 11.3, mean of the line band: 9.7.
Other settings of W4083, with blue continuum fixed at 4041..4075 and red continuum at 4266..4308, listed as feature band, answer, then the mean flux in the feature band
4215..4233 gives -0.034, 11.2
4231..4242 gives -0.041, 11.3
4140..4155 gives -0.012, 11.2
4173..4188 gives 0.012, 10.9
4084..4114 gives 0.215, 9.22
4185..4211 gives -0.029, 11.3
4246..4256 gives -0.069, 11.5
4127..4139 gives 0.029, 10.9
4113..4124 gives 0.076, 10.4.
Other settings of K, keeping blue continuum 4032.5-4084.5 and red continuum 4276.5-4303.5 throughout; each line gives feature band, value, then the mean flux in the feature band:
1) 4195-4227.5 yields -1.3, 11.3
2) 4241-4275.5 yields -2.2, 11.4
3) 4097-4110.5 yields 3.3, 8.43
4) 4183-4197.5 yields -0.7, 11.4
